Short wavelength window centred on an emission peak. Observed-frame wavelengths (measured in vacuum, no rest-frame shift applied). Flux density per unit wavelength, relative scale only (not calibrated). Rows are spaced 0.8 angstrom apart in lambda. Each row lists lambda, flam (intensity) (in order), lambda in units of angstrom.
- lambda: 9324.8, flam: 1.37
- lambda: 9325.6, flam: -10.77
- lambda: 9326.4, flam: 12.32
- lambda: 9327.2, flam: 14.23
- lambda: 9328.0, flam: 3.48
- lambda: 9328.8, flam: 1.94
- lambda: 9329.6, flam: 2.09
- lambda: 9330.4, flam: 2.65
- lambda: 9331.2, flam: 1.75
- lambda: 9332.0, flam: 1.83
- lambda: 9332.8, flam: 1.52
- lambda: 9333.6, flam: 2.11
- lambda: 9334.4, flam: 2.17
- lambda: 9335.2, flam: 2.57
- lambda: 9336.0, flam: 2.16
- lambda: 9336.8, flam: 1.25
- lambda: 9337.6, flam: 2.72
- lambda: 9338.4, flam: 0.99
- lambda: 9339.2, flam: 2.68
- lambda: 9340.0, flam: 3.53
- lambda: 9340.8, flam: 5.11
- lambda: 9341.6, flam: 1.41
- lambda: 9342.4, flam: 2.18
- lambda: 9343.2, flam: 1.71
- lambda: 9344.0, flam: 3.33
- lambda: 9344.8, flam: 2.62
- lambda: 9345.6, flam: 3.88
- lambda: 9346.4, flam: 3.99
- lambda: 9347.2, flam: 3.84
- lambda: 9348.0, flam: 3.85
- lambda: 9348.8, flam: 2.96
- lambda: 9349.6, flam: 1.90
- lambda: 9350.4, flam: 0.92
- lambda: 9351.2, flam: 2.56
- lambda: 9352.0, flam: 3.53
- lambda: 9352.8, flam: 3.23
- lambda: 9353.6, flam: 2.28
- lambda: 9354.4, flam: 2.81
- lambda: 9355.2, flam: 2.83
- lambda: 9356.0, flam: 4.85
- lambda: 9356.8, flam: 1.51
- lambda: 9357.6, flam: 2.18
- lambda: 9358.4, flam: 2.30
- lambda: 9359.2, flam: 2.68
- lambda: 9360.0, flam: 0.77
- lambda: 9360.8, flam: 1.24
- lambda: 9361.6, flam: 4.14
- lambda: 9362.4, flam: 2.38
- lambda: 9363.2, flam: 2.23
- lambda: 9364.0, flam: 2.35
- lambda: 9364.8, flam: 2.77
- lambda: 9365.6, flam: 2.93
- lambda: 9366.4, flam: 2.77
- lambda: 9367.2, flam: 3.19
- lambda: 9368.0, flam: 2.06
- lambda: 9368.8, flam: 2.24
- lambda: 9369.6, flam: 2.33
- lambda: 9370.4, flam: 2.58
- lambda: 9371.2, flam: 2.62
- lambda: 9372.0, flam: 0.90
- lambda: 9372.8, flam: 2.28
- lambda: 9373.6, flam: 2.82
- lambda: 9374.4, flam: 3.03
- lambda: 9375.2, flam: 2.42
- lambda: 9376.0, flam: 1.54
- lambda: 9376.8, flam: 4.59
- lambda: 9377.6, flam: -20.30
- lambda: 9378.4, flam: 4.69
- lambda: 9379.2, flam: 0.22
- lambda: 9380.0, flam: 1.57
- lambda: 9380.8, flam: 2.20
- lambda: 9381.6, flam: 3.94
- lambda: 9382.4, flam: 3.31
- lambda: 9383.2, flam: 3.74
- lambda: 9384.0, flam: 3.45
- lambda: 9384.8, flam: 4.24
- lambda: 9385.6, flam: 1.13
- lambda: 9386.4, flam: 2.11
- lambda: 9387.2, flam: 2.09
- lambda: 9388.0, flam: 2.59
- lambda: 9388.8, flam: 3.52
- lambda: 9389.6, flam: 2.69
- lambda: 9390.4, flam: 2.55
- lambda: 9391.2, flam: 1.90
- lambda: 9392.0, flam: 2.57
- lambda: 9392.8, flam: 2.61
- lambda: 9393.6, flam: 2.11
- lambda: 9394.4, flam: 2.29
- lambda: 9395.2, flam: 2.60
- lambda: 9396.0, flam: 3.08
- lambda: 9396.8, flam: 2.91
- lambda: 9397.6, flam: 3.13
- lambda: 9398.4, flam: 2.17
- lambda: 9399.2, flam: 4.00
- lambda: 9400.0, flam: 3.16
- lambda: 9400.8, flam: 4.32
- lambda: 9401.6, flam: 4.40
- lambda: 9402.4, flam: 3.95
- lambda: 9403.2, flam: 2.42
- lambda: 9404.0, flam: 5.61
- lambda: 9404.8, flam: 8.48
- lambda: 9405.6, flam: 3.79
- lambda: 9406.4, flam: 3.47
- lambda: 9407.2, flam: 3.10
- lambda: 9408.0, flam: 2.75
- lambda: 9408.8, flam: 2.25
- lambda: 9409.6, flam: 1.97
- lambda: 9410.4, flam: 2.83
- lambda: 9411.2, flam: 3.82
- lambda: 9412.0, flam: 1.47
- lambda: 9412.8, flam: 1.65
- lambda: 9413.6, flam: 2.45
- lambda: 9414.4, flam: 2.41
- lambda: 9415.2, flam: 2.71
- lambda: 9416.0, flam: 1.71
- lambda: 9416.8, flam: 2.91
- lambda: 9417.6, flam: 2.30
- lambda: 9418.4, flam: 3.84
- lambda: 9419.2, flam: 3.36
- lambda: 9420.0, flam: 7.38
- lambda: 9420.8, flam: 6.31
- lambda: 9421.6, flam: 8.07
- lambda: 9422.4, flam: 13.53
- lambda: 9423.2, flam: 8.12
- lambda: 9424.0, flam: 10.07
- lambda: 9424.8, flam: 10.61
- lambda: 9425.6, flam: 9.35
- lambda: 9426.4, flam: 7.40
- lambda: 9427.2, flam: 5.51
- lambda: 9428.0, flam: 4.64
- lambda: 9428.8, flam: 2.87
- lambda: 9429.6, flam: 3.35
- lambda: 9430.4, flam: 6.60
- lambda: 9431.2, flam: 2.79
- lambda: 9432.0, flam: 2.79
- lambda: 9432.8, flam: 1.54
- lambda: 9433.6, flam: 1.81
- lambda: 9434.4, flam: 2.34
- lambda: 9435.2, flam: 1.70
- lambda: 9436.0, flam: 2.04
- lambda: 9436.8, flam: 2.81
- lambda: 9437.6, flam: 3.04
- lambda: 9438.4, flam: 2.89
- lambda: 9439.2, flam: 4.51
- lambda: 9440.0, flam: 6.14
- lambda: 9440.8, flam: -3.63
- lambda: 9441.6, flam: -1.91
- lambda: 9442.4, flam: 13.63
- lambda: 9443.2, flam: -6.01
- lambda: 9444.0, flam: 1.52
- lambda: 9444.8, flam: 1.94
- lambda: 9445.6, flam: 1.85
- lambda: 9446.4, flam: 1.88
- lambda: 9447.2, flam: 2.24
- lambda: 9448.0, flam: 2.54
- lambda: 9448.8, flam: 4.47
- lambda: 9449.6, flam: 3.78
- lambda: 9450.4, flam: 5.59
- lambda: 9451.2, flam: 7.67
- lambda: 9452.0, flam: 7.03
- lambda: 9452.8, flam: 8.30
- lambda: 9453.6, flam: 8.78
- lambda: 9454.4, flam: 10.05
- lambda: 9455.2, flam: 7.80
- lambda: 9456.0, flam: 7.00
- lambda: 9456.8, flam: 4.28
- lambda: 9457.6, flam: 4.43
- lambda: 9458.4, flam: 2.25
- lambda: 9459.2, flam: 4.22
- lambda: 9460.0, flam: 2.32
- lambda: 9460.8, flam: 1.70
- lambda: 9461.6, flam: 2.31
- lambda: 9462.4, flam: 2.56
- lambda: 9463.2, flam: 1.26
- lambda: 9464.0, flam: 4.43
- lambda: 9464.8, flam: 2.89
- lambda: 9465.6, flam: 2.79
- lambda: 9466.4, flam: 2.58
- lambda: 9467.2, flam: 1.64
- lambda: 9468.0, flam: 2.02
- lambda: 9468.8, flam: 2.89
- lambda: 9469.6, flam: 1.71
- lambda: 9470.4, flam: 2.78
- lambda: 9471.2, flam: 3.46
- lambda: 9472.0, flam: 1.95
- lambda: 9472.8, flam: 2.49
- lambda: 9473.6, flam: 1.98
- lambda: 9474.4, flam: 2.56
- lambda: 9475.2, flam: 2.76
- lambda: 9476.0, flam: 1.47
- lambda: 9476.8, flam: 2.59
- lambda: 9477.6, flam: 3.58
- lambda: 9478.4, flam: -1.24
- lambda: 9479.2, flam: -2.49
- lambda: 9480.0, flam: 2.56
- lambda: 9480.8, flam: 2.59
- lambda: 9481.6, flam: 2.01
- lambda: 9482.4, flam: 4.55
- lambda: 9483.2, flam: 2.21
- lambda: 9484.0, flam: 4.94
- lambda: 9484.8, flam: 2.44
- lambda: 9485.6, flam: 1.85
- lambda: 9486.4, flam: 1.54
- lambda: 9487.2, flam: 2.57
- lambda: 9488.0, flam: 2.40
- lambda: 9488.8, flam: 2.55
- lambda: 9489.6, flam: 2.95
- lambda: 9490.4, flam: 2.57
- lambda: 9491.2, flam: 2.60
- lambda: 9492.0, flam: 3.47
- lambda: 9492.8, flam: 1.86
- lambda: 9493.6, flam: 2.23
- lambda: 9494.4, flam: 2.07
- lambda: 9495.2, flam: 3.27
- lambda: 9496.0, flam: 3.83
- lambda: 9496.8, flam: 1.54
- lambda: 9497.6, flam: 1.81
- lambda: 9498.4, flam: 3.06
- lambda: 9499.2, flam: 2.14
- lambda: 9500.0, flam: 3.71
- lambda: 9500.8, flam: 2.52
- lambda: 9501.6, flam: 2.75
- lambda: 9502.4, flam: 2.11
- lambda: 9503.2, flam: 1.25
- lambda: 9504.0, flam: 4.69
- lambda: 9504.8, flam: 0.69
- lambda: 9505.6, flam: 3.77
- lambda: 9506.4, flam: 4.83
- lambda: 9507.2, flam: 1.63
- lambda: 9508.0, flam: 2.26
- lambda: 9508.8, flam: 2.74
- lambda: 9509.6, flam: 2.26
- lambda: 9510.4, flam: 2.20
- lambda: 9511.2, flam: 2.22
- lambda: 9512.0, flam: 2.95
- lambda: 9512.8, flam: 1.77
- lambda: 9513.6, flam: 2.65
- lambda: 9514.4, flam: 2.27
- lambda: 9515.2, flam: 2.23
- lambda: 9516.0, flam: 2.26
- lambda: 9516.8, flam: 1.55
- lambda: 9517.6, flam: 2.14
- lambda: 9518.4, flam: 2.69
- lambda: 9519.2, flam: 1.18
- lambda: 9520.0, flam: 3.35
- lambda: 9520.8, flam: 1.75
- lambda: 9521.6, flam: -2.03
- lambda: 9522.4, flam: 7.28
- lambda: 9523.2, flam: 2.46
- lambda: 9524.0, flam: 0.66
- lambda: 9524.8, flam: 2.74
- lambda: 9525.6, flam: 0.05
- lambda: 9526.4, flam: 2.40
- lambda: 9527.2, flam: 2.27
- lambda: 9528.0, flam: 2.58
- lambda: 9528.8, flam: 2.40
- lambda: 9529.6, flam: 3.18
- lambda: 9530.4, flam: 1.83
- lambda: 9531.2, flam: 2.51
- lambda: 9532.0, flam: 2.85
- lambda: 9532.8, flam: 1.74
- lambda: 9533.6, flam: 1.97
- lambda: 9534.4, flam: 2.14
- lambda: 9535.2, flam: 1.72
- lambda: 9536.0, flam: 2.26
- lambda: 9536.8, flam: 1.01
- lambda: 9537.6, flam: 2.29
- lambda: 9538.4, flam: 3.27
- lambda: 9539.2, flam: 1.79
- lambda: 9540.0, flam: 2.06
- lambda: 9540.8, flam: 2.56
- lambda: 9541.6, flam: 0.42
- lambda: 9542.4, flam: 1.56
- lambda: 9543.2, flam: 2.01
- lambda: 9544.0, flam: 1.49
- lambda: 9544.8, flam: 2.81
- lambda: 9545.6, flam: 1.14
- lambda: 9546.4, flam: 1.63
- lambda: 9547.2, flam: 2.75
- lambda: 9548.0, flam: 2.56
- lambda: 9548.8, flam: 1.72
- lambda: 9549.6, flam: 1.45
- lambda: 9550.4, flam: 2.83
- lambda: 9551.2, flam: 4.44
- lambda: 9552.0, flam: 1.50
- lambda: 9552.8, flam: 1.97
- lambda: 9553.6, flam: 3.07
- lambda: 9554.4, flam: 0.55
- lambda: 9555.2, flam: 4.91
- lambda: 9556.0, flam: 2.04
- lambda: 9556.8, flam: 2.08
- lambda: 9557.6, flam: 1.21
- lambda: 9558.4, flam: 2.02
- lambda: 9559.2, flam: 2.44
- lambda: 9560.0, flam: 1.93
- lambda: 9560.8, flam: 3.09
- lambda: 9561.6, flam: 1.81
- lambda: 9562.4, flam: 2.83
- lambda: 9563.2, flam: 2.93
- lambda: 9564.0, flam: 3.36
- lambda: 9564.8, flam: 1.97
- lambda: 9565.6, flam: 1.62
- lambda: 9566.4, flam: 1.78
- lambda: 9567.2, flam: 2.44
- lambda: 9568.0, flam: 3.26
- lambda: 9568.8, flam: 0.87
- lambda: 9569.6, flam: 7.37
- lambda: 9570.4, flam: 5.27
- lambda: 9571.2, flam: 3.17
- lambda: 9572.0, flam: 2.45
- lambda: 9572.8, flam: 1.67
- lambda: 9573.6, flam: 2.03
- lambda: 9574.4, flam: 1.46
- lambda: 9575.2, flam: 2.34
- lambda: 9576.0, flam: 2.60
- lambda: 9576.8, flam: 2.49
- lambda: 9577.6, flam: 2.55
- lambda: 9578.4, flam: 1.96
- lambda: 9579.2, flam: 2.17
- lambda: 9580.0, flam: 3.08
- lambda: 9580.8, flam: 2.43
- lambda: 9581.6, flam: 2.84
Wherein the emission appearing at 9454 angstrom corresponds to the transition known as [N II] 6583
